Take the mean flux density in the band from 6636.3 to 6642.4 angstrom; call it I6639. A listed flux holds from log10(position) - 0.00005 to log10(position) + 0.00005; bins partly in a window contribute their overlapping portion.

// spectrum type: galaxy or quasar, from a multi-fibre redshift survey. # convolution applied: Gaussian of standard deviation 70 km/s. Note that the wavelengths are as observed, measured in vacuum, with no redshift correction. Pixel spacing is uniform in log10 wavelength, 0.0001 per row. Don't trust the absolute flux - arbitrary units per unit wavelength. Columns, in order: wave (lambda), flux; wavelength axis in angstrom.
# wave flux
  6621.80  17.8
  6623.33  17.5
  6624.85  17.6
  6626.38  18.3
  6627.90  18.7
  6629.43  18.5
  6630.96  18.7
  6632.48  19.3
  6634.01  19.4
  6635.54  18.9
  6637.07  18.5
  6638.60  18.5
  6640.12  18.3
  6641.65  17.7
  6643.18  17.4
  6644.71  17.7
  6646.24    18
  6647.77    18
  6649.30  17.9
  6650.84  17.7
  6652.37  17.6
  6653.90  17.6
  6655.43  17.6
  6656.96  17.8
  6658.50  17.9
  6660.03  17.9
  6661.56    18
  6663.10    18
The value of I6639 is 18.3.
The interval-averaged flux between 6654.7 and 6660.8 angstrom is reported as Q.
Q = 17.8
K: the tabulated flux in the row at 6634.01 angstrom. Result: 19.4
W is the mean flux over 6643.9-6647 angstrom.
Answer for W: 17.8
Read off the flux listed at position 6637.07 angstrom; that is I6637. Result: 18.5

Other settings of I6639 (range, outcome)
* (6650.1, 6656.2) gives 17.6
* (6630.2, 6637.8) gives 19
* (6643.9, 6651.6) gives 17.8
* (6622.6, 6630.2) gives 18.1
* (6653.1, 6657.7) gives 17.7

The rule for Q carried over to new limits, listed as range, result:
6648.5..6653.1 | 17.7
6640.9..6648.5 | 17.8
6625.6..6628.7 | 18.5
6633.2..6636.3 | 19.1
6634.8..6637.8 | 18.7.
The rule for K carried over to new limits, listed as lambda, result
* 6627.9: 18.7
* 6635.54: 18.9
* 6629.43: 18.5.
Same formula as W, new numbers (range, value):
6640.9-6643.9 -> 17.5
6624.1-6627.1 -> 17.9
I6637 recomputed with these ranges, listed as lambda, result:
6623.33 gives 17.5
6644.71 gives 17.7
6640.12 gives 18.3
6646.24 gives 18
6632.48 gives 19.3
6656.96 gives 17.8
